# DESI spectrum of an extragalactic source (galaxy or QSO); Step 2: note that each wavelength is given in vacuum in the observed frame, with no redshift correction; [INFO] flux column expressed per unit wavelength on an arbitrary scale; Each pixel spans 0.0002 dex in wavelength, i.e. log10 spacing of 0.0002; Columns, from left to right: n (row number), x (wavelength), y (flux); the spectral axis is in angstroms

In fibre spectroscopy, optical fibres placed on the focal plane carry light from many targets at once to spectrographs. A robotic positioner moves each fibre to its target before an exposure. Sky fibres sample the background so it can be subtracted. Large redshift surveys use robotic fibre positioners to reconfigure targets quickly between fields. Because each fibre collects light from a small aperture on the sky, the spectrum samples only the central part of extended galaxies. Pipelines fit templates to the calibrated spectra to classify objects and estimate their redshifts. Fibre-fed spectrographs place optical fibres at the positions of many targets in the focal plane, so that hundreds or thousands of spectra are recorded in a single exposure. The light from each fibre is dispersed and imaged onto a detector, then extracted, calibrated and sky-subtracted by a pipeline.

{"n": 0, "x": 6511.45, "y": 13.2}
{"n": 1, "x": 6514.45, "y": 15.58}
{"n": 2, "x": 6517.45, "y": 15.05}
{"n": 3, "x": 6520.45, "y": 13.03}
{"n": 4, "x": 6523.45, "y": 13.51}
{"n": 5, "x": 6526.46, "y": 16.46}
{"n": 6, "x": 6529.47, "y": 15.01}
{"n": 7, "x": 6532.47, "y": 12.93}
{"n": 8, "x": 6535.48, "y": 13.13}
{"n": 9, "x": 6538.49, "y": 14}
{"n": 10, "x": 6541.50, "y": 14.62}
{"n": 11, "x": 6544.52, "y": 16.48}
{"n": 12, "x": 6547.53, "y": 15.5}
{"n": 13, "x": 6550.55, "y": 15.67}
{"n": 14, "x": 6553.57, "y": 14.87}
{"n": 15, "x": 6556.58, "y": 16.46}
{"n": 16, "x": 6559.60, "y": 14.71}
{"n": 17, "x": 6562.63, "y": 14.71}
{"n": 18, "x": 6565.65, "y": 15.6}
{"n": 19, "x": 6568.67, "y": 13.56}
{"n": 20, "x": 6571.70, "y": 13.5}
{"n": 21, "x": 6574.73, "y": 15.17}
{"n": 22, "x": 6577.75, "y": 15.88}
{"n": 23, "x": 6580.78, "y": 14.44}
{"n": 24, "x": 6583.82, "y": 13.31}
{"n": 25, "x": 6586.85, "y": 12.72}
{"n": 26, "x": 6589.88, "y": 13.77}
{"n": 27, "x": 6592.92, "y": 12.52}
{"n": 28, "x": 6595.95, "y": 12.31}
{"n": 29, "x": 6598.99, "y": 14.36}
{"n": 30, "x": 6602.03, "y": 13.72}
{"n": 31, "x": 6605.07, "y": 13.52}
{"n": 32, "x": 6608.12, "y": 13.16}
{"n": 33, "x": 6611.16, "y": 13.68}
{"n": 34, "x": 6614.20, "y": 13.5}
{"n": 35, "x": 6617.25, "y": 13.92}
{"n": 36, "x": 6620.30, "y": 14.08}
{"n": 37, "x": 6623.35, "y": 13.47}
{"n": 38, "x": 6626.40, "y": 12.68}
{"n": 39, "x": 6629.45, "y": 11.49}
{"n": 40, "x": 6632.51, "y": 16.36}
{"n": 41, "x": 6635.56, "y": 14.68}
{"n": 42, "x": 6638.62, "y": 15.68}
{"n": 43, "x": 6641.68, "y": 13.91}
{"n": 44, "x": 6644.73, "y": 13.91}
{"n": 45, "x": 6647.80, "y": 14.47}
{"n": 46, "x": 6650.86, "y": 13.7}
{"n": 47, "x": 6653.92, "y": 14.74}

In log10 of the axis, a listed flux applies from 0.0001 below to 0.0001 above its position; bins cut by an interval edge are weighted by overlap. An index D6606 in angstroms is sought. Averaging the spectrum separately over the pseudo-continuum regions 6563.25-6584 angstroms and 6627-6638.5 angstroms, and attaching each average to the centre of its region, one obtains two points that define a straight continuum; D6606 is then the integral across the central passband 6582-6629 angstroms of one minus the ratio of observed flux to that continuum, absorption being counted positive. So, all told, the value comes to 3.4 angstroms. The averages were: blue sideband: 14.6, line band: 13.3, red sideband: 14.2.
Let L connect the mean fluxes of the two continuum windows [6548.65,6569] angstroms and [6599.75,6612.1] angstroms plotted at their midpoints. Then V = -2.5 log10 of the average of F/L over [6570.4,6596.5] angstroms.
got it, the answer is 0.04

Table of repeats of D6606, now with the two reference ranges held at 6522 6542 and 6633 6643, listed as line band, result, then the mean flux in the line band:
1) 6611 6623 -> 0.83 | 13.8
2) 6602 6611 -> 0.78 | 13.5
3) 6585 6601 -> 1.62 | 13.2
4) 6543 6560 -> -1.57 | 15.7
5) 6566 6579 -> -0.09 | 14.6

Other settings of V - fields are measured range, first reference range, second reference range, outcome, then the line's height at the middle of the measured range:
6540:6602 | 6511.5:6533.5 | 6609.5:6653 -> -0.02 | 14.2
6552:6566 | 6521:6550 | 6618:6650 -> -0.06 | 14.5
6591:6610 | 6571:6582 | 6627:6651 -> 0.10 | 14.6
